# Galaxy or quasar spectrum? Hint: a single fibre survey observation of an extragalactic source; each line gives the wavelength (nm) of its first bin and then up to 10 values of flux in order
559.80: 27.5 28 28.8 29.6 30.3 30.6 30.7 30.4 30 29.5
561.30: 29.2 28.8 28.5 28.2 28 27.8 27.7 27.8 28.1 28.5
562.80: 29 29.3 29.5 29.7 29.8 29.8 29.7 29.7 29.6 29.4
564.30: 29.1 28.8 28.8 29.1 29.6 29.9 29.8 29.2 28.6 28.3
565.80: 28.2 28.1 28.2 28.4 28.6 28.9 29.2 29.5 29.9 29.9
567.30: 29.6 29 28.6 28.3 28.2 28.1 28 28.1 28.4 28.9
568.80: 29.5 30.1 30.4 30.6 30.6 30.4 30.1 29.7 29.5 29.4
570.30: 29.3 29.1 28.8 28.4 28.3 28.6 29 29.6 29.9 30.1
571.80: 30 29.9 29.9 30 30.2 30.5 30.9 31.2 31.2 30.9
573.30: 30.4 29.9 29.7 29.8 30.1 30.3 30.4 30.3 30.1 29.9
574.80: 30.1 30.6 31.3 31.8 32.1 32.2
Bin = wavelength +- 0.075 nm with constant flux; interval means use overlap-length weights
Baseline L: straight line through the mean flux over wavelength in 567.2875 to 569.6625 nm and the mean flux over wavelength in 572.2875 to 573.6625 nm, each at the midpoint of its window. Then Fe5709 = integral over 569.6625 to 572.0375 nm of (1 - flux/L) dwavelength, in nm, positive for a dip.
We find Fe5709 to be 0.043 nm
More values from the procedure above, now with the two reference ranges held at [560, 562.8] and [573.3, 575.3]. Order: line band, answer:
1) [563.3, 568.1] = 0.06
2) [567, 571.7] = 0.09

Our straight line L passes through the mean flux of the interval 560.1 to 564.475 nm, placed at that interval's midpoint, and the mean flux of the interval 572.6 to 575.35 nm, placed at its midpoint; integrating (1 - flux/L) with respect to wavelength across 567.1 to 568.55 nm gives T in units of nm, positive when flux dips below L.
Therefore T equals 0.06 nm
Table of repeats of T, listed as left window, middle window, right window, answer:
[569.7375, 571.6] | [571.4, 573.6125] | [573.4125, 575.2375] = -0.04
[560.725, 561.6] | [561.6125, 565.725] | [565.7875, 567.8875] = 0.04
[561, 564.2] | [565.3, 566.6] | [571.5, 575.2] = 0.04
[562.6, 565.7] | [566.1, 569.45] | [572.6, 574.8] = 0.07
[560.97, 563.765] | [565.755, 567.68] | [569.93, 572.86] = 0.02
